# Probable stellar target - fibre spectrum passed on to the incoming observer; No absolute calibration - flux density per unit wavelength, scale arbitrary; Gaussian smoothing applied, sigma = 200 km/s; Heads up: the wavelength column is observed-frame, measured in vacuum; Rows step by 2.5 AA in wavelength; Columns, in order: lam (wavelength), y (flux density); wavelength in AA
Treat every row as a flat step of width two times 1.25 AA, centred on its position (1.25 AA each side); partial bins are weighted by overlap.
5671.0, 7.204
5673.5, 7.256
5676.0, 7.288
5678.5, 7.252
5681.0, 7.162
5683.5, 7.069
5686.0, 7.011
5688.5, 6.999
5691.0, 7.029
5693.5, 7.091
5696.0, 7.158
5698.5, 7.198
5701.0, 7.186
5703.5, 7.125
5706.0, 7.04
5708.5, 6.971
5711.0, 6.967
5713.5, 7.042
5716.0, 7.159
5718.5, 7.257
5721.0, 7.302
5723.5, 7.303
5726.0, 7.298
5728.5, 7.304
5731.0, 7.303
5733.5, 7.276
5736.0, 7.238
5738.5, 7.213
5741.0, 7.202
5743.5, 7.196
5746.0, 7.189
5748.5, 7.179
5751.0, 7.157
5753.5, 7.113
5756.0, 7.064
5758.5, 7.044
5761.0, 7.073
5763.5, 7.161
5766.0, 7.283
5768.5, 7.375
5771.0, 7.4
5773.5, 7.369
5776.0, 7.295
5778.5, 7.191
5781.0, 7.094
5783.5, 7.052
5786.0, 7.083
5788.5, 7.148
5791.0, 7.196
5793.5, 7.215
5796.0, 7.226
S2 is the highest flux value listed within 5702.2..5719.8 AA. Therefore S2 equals 7.257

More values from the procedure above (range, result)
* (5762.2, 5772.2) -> 7.4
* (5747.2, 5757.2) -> 7.179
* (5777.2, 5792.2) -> 7.196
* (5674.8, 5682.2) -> 7.288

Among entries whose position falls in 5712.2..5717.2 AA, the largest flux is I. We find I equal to 7.159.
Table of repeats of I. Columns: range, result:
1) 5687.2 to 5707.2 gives 7.198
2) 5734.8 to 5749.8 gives 7.238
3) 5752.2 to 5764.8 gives 7.161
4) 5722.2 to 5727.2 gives 7.303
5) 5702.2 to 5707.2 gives 7.125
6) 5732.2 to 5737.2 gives 7.276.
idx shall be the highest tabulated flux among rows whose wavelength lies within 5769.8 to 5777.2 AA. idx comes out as 7.4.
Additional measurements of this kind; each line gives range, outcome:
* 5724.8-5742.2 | 7.304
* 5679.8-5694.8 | 7.162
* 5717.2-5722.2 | 7.302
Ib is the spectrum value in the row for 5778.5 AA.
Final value 7.191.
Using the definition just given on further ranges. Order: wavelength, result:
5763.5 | 7.161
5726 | 7.298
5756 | 7.064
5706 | 7.04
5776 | 7.295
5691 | 7.029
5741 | 7.202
